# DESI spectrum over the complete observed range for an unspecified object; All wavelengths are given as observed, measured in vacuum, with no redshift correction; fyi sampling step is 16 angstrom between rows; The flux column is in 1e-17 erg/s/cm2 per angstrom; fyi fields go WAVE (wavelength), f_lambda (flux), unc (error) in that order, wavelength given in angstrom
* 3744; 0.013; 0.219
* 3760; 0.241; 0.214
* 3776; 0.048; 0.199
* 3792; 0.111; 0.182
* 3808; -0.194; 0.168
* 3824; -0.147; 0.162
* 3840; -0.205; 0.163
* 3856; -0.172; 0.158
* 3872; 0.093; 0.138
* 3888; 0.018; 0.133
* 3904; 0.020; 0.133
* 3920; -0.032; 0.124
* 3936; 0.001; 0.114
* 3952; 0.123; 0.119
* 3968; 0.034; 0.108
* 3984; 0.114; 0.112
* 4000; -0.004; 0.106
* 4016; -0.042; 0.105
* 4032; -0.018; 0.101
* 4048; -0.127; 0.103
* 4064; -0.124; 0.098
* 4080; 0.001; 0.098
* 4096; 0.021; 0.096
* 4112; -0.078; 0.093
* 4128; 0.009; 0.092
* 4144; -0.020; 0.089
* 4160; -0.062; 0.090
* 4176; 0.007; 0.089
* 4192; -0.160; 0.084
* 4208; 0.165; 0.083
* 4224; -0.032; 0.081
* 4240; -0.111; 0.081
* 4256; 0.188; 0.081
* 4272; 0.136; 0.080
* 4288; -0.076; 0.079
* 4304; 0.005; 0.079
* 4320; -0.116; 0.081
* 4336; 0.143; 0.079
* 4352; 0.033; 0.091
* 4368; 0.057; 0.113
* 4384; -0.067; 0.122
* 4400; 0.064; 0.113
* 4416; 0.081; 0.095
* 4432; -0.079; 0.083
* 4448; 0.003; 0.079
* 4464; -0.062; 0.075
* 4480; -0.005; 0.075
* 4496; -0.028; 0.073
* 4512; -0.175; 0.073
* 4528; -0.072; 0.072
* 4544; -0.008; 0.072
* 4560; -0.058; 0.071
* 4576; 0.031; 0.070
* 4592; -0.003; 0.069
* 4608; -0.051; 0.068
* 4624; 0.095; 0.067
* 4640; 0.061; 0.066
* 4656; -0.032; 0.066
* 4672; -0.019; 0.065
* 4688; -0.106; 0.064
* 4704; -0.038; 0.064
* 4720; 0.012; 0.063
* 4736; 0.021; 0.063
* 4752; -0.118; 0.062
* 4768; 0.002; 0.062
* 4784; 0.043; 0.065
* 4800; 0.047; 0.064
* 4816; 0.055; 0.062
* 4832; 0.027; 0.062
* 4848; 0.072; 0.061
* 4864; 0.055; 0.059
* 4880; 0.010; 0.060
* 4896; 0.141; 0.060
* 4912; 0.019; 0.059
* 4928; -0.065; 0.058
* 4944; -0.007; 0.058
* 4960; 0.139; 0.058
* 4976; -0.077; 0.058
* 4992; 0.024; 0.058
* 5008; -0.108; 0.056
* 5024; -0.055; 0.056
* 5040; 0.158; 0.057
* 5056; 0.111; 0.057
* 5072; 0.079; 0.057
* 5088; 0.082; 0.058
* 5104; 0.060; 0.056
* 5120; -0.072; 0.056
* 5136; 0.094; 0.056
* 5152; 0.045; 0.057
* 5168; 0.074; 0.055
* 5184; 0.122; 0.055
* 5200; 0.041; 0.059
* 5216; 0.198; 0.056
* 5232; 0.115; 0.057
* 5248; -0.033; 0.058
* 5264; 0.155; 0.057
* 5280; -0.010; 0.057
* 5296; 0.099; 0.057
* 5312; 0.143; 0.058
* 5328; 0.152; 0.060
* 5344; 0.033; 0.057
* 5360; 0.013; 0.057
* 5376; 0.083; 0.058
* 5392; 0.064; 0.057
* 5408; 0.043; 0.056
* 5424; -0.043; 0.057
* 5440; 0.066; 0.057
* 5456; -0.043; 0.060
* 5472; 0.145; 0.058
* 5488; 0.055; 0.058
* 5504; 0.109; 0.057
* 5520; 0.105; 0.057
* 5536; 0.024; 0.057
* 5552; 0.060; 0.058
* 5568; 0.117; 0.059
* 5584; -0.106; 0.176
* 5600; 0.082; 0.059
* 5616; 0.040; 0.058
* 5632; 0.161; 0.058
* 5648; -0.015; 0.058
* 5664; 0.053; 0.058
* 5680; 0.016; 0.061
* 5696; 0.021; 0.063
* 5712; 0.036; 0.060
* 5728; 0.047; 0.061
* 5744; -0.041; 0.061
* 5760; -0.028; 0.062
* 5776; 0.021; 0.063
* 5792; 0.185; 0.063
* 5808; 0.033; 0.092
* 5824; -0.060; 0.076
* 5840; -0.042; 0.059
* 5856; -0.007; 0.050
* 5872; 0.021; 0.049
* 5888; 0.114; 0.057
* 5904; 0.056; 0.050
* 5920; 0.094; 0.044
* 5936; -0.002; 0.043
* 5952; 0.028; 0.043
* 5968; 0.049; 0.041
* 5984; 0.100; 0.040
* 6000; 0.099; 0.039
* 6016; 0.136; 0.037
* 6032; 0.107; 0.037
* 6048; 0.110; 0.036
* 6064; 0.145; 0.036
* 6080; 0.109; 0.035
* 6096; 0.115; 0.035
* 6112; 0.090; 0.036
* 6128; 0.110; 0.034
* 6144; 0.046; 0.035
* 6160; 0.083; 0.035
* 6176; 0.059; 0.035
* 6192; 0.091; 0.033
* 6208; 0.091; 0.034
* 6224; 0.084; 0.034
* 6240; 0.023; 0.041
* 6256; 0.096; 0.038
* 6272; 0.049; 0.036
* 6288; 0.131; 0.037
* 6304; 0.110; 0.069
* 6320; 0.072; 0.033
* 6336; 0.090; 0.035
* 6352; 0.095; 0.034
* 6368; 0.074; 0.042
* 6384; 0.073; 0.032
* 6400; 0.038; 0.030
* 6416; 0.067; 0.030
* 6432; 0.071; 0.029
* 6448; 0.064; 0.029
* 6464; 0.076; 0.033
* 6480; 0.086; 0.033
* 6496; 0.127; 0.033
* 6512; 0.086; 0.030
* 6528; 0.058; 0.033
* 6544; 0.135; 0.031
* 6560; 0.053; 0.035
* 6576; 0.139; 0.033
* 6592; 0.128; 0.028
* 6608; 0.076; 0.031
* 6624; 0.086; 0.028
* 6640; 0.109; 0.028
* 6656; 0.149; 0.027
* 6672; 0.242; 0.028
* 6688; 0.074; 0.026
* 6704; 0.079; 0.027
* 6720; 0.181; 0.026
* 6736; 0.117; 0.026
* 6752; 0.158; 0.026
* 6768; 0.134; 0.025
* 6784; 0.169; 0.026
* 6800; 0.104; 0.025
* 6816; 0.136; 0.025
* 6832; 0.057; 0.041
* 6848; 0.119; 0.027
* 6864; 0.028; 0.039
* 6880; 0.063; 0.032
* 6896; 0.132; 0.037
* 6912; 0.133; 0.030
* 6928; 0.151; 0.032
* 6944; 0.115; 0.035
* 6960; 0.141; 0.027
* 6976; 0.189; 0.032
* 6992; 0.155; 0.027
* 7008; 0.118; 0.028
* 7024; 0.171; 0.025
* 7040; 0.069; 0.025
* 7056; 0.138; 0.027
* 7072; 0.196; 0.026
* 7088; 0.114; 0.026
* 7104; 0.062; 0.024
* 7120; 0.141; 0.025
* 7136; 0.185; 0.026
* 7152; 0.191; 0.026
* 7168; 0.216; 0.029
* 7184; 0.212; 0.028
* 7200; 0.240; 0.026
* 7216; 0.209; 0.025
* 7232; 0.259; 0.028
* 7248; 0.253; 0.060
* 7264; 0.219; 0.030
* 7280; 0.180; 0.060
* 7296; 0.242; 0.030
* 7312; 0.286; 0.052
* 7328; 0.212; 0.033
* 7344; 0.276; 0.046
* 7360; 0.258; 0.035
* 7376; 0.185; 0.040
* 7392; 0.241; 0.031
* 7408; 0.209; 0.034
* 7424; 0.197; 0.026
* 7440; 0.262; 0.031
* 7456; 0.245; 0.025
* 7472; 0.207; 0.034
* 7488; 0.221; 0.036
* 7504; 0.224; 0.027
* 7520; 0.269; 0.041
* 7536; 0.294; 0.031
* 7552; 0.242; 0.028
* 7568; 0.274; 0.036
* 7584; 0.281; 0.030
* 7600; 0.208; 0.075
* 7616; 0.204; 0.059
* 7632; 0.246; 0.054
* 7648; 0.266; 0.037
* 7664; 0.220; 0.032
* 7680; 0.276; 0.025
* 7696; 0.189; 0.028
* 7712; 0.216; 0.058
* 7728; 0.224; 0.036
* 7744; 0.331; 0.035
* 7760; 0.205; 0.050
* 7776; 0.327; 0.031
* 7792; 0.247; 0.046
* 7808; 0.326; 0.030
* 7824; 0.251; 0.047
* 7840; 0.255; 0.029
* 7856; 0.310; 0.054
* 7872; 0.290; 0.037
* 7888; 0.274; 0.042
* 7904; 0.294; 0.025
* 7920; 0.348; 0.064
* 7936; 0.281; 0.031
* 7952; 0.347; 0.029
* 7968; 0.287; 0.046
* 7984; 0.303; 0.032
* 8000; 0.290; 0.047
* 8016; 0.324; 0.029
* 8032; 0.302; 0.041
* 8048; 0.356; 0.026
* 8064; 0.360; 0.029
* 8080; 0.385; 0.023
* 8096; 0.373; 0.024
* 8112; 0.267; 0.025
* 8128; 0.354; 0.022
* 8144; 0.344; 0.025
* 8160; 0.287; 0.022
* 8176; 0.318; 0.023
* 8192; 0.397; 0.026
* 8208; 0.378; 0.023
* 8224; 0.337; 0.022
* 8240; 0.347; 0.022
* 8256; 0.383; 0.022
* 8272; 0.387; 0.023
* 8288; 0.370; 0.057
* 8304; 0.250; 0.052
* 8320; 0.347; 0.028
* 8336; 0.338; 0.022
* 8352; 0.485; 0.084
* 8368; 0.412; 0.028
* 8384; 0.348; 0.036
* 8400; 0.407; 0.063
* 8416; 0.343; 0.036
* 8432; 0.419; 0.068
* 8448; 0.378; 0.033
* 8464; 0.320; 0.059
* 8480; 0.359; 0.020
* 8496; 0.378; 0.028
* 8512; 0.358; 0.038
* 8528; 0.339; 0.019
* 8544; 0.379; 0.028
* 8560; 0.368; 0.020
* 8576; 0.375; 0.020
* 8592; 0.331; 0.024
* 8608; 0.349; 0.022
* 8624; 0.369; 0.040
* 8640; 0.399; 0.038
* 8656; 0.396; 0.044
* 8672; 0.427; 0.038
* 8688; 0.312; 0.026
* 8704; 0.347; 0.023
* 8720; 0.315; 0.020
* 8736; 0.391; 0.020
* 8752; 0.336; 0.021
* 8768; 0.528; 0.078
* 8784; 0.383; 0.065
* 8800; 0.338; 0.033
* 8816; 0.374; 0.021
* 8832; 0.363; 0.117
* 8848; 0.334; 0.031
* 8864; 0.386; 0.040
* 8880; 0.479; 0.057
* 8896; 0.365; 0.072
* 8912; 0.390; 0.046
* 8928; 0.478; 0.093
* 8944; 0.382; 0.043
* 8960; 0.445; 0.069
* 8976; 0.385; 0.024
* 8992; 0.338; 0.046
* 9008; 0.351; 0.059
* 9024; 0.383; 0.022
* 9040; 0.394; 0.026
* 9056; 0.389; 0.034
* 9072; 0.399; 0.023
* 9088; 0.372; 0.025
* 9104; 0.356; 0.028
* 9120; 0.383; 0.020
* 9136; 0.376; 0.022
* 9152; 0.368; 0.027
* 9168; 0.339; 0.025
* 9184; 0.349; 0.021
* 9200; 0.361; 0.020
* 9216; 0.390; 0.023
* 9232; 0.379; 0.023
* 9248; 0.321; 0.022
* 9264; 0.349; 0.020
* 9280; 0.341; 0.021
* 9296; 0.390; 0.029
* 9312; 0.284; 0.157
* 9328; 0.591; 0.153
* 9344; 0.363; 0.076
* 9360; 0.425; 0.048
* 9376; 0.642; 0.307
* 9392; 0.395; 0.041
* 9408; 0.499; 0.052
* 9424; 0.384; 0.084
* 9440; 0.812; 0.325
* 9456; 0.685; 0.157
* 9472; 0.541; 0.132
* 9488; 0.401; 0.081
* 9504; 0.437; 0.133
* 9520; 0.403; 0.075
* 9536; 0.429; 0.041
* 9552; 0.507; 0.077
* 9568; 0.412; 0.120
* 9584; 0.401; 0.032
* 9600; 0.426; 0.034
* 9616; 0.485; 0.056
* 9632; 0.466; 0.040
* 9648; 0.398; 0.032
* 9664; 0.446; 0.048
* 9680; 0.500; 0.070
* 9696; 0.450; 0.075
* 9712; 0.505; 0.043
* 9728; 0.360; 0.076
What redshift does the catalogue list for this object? 0.79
